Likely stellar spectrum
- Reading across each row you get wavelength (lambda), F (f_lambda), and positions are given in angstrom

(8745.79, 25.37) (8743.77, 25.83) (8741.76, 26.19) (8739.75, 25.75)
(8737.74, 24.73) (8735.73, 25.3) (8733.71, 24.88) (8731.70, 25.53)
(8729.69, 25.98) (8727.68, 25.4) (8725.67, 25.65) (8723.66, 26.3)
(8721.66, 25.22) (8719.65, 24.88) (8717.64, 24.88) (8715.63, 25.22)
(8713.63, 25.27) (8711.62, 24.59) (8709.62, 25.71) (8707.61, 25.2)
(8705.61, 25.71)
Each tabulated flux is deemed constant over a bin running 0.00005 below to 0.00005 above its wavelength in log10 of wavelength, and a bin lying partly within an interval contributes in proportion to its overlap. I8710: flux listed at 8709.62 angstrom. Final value 25.71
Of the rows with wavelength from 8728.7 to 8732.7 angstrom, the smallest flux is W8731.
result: 25.53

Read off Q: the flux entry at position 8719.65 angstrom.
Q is 24.88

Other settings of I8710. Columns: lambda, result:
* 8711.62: 24.59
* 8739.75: 25.75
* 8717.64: 24.88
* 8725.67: 25.65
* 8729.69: 25.98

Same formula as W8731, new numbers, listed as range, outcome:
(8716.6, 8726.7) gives 24.88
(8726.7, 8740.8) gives 24.73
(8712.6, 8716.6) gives 25.22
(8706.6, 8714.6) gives 24.59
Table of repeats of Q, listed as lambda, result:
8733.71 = 24.88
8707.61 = 25.2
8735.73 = 25.3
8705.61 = 25.71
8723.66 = 26.3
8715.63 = 25.22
